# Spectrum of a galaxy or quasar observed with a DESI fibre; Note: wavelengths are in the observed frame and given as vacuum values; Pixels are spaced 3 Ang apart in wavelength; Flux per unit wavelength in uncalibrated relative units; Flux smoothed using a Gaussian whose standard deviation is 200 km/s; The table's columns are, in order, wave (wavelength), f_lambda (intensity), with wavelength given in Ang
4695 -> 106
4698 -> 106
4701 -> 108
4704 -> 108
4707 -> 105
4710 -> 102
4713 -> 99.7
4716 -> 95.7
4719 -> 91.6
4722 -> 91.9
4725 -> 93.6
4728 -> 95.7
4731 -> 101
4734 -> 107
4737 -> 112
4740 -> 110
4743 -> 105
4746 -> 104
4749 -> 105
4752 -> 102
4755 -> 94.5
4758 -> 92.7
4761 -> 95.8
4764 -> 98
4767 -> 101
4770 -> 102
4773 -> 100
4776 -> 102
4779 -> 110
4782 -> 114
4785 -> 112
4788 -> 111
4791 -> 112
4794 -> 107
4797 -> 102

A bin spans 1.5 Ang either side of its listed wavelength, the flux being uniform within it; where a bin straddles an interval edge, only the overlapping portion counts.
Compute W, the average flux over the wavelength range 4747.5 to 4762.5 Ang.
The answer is 98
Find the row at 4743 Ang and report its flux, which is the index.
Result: 105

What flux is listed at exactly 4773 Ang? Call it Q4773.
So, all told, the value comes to 100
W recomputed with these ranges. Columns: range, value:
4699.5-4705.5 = 108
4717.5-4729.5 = 93.2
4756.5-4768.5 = 96.9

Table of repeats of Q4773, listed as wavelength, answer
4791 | 112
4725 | 93.6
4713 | 99.7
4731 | 101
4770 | 102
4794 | 107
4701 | 108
